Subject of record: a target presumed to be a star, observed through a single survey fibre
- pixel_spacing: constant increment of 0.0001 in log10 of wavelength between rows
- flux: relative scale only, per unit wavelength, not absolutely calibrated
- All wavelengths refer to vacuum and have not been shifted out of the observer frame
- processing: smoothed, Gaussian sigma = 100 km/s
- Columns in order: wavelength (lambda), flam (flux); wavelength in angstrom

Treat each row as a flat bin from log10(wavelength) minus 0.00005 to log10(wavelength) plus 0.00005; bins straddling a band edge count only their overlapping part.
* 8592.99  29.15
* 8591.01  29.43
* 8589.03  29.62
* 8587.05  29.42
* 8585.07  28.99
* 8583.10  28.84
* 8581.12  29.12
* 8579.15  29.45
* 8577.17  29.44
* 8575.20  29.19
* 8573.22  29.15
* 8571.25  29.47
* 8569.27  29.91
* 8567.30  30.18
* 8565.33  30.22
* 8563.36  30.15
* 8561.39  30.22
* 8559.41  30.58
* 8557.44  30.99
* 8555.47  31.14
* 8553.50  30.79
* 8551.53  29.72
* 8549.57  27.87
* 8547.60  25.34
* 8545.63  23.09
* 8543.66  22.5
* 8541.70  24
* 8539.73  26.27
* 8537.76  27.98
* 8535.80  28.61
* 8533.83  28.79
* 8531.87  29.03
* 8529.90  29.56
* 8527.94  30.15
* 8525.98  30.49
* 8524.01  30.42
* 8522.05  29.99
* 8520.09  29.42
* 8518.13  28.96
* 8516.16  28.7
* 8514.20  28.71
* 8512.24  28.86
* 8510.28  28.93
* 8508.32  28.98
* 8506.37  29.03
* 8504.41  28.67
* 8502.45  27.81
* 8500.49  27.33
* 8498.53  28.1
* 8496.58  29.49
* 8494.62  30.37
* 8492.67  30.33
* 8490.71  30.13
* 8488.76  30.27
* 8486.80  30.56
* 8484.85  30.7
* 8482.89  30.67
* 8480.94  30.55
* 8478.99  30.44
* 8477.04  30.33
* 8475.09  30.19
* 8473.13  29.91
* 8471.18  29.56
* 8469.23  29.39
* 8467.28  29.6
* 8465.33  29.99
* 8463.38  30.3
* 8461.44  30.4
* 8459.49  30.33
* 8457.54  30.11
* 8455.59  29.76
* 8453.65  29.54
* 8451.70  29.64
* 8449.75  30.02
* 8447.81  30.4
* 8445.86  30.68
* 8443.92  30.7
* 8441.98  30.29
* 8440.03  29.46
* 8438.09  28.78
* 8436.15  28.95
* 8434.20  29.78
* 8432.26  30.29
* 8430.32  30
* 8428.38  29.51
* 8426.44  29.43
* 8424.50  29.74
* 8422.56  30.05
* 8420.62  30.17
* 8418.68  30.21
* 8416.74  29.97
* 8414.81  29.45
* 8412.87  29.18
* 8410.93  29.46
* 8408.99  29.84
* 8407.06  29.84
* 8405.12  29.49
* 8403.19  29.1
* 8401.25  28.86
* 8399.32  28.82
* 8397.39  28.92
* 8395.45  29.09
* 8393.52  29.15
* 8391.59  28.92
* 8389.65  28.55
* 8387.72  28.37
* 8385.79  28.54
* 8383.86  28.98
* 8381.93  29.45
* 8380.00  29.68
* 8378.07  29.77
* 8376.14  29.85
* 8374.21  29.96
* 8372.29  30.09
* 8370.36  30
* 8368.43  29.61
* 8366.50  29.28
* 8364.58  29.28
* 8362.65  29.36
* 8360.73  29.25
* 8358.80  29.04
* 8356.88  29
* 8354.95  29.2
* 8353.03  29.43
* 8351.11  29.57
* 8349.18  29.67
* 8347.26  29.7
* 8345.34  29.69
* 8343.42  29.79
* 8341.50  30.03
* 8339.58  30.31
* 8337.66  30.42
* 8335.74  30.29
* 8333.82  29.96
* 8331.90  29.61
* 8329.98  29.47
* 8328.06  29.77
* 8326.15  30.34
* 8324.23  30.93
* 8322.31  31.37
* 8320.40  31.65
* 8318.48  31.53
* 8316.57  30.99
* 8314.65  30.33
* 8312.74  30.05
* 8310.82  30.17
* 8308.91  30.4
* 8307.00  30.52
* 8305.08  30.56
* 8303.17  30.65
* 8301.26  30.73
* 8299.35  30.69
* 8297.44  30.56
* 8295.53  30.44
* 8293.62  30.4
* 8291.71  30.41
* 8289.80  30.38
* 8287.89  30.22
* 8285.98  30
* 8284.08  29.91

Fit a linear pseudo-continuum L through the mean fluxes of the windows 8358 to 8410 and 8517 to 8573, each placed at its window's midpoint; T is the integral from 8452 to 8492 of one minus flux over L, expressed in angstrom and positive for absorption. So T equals -1.5 angstrom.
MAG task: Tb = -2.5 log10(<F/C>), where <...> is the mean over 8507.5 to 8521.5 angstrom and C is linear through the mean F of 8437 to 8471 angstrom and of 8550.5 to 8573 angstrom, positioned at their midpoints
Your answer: 0.043 mag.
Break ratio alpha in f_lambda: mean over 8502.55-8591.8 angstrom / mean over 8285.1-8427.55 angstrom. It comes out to 1.0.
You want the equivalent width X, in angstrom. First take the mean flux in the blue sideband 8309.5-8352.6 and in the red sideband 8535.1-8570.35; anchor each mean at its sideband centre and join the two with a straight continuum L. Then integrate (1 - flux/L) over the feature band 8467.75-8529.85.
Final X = -1.7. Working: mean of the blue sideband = 30.2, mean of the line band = 29.6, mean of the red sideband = 28.3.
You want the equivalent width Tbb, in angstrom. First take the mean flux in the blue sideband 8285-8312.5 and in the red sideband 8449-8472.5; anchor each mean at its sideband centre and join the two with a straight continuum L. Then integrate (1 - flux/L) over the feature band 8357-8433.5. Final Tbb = 1.7 angstrom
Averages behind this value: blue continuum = 30.4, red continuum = 29.9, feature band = 29.4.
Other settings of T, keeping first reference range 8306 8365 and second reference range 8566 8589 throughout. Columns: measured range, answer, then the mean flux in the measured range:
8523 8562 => 1.5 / 28.4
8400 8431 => 0.2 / 29.6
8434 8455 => -0.1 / 29.8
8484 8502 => 0.0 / 29.6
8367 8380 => 0.0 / 29.8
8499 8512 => 0.5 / 28.5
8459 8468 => -0.1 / 30.1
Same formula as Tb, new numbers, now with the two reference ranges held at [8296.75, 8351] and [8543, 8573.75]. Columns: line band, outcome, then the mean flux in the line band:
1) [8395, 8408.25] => 0.03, 29.2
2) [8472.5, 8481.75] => -0.03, 30.3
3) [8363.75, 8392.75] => 0.02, 29.4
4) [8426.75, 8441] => 0.00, 29.5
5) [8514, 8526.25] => -0.01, 29.5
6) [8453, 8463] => -0.02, 30.1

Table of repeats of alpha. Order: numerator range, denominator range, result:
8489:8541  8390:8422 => 0.99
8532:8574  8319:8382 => 0.95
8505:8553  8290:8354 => 0.93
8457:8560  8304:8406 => 0.98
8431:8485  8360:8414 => 1.02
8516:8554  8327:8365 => 0.95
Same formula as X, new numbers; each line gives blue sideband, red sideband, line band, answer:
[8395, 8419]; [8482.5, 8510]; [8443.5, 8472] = -0.6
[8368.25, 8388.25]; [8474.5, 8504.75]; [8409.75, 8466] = -0.5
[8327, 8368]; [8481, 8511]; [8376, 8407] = 0.5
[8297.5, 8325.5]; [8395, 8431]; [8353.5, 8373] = 0.5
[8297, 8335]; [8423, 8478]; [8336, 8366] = 0.7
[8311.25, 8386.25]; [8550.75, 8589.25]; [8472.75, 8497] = -0.4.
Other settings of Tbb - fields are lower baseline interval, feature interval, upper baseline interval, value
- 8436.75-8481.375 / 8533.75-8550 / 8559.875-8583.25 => 2.1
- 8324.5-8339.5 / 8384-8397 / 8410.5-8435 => 0.5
